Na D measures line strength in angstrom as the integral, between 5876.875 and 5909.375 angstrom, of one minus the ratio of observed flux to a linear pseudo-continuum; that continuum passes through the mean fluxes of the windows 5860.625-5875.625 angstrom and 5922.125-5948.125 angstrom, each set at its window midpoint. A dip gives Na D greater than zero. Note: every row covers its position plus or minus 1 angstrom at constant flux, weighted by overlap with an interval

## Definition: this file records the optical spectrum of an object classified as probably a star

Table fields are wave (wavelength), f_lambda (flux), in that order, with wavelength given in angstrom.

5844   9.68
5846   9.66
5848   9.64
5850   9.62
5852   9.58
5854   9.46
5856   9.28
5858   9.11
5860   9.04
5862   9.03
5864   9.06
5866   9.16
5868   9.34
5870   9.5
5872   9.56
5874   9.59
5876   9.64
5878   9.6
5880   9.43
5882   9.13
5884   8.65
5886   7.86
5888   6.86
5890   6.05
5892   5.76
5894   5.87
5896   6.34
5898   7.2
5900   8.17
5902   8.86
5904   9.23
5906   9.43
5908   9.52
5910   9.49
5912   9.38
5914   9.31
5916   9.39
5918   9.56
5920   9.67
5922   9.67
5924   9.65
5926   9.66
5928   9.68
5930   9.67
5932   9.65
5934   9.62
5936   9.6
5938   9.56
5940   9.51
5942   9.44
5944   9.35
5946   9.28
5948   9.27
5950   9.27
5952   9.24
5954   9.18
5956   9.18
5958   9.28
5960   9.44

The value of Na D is 4.8 angstrom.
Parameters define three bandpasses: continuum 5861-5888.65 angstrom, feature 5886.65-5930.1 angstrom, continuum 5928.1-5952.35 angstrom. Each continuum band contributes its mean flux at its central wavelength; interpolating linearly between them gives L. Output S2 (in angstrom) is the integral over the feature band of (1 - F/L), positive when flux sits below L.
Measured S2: 3.5 angstrom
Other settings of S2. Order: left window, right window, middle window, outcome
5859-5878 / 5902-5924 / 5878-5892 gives 2.13 angstrom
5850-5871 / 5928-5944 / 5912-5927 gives -0.06 angstrom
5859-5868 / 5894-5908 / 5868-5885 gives -1.20 angstrom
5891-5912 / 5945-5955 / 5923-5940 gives -1.62 angstrom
